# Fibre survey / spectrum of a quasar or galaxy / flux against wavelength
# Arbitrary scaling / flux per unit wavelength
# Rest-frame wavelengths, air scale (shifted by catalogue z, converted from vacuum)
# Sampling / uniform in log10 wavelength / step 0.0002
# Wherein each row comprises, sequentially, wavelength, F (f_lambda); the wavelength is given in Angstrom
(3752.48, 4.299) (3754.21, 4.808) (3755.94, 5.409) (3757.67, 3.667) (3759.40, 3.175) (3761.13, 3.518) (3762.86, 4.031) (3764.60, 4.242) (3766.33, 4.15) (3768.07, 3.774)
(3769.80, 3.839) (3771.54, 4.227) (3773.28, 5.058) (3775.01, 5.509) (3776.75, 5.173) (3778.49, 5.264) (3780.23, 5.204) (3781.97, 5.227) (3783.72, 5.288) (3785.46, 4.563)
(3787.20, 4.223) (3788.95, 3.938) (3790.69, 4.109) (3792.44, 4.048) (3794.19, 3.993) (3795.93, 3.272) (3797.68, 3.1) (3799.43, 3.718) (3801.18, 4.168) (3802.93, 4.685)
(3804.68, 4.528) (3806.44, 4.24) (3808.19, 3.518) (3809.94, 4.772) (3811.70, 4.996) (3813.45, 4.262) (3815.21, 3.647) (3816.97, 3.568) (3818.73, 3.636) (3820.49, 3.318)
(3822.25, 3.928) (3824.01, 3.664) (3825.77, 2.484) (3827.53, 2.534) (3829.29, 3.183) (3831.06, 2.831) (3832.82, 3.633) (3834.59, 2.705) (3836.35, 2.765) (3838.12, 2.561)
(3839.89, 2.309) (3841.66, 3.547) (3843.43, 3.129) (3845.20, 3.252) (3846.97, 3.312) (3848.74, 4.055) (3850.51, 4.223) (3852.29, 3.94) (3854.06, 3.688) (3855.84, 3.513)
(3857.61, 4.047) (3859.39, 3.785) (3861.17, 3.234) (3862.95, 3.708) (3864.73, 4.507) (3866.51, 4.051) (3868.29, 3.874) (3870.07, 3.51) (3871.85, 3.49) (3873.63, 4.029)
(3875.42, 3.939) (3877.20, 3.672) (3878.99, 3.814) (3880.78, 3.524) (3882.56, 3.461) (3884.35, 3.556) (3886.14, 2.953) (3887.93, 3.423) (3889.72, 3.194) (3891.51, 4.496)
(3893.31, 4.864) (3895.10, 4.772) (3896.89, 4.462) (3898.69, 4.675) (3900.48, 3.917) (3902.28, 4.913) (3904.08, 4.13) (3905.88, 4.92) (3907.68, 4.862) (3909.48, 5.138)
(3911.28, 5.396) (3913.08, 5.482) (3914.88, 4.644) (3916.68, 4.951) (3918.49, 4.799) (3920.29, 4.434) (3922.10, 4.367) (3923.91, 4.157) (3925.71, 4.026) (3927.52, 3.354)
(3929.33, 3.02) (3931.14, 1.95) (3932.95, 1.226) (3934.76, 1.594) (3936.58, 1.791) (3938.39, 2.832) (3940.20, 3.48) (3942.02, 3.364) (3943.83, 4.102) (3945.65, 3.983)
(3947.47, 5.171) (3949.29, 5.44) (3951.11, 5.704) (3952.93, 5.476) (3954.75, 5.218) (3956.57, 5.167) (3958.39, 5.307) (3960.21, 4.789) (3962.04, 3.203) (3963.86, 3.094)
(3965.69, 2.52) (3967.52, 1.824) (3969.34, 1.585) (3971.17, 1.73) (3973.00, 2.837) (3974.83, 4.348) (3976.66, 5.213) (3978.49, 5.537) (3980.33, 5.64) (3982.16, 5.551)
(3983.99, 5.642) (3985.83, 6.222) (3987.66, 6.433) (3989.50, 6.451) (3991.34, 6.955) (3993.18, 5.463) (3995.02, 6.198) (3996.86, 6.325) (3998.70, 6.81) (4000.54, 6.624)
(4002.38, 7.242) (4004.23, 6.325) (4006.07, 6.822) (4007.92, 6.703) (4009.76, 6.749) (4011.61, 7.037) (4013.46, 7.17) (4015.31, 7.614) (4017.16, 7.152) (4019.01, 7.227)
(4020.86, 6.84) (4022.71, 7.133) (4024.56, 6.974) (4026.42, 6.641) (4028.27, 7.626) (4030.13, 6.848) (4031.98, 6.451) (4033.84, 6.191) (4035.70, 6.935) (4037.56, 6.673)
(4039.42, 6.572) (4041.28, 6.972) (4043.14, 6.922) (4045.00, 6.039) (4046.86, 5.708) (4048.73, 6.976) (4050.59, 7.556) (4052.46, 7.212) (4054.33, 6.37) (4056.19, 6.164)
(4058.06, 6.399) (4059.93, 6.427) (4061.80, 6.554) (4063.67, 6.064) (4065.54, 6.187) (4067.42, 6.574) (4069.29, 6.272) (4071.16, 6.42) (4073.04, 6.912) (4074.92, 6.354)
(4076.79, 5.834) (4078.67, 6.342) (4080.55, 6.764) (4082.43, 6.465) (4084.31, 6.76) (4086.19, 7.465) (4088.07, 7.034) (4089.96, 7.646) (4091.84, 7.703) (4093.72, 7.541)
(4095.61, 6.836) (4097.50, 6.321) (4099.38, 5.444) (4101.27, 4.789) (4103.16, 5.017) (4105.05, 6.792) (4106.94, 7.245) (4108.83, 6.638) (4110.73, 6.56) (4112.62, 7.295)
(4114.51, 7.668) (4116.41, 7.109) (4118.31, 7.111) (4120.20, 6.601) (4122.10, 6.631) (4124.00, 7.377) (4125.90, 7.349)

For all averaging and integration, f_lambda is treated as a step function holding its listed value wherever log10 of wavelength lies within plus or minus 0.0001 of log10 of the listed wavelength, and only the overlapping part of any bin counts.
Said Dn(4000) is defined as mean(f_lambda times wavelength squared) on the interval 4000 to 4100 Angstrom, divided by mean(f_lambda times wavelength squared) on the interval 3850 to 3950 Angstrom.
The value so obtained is 1.85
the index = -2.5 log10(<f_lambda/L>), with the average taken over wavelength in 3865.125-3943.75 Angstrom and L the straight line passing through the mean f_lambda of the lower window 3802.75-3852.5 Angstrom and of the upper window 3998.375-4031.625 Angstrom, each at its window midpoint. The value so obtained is 0.25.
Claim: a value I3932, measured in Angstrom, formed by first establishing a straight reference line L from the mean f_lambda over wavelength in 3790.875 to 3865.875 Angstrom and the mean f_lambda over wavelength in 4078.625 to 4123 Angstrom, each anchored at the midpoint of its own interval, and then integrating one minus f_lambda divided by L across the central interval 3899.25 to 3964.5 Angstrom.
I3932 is 8.7 Angstrom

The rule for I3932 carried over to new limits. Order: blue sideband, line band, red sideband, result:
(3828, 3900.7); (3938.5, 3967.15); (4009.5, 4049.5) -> 5.6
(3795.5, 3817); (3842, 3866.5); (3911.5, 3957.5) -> 1.9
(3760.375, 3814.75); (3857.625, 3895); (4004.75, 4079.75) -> 10.0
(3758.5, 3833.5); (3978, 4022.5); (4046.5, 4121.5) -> -5.0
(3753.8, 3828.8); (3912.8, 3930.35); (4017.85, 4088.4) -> 3.6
